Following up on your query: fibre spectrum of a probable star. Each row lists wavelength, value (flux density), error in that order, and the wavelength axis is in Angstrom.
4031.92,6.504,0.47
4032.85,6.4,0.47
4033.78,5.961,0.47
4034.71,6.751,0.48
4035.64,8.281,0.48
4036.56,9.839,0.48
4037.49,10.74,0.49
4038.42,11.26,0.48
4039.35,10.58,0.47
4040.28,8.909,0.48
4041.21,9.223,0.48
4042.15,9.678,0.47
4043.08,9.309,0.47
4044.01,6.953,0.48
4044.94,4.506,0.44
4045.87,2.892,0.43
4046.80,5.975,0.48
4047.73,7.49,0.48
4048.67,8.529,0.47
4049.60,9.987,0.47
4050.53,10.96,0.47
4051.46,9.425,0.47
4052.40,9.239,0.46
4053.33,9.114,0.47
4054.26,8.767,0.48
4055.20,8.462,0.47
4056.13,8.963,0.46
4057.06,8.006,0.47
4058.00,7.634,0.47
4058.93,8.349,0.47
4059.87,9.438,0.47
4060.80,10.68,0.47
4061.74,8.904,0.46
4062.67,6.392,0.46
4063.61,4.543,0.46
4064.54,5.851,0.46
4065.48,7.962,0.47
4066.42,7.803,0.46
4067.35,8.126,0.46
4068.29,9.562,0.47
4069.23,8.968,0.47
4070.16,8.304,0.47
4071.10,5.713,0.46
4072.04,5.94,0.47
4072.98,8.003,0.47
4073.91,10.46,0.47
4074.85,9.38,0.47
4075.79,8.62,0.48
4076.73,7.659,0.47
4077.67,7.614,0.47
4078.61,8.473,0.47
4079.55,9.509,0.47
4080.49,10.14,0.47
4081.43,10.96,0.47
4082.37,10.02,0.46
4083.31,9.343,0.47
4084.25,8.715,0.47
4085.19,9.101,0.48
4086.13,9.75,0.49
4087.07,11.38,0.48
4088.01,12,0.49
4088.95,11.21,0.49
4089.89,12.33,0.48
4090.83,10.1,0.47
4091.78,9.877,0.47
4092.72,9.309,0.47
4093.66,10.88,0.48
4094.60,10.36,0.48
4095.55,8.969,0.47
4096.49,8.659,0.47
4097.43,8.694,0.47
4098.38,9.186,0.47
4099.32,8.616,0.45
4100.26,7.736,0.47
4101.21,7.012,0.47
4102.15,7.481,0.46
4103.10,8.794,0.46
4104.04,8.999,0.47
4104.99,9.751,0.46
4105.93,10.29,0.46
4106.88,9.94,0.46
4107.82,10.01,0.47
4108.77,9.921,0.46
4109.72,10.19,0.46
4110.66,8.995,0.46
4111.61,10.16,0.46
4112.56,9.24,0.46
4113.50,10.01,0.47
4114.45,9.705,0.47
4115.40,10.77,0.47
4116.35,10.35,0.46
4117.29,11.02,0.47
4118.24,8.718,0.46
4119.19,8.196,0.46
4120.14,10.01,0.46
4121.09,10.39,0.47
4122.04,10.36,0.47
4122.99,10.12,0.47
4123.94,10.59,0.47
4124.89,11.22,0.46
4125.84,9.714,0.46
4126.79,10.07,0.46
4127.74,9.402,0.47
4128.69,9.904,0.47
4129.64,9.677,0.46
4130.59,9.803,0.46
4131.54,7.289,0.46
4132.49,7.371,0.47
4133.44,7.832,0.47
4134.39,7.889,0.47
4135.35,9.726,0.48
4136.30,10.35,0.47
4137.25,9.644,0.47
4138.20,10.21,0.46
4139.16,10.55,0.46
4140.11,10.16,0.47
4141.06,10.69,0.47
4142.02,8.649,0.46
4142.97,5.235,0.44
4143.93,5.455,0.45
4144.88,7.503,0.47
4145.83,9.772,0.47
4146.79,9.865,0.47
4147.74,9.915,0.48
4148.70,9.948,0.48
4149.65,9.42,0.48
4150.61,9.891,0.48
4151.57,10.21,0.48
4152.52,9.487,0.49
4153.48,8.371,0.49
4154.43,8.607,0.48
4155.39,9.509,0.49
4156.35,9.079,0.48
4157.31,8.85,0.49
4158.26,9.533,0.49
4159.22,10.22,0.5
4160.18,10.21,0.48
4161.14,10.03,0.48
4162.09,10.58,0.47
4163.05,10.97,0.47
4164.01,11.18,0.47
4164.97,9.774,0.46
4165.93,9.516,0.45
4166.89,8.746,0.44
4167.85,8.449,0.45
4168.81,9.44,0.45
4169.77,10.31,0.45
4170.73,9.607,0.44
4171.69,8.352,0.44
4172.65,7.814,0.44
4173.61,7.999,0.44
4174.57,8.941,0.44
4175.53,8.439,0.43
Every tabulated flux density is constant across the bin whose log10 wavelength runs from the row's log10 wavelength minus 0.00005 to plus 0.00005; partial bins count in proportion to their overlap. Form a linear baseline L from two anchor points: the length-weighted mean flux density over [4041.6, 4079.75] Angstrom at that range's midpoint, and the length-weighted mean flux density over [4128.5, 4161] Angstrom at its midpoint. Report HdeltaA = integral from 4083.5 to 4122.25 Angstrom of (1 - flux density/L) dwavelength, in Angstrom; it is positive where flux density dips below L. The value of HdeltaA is -4.8 Angstrom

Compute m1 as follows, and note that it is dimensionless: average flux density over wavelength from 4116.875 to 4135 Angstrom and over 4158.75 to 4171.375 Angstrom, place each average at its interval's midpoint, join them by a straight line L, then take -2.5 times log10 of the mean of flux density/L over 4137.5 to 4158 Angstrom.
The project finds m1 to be 0.07 mag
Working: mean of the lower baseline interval 9.44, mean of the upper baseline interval 9.9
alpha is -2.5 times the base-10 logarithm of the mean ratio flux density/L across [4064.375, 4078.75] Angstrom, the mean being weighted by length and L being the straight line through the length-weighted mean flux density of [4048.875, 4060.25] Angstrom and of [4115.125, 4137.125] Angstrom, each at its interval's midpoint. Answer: 0.14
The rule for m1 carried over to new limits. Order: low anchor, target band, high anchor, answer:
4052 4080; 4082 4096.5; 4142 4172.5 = -0.20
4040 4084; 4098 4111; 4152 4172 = -0.03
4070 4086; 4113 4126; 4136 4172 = -0.11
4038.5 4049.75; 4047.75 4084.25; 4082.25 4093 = 0.06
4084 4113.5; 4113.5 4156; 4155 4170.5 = 0.03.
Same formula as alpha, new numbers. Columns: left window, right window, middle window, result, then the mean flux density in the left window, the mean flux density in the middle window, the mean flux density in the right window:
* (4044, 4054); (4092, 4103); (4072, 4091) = -0.136 mag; 7.8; 9.63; 8.83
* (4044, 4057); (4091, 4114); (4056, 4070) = 0.032 mag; 7.99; 8.06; 9.3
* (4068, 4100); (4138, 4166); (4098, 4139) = -0.009 mag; 9.34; 9.47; 9.44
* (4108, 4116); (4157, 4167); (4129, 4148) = 0.124 mag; 9.88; 8.88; 10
